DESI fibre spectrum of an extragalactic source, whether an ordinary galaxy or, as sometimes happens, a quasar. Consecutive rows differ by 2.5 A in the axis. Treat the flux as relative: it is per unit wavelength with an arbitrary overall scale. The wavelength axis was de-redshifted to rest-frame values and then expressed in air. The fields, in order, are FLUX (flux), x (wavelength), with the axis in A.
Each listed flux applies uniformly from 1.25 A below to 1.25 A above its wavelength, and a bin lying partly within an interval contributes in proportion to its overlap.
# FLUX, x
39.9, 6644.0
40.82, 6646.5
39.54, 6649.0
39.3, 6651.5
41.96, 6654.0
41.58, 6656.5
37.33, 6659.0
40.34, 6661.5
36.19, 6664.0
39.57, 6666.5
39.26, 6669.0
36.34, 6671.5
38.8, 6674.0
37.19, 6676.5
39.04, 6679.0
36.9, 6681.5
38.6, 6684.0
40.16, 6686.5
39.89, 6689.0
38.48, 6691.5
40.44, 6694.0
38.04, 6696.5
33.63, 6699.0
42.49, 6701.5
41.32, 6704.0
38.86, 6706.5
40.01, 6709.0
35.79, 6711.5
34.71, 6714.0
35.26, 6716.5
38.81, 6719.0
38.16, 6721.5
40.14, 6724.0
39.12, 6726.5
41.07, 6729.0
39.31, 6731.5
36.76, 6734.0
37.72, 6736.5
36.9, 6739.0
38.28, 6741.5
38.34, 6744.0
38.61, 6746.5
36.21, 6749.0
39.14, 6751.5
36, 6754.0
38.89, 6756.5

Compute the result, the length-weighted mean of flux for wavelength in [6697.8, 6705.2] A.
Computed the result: 39.2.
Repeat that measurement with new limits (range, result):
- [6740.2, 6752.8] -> 38.1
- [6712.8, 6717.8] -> 35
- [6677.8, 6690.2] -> 38.9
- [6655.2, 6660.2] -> 39.5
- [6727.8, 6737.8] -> 38.7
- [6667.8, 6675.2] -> 38.1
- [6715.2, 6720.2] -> 37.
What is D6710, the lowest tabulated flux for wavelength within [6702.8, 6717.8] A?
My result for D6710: 34.71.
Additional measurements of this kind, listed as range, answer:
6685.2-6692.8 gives 38.48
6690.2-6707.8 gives 33.63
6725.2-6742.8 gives 36.76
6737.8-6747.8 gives 36.9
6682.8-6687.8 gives 38.6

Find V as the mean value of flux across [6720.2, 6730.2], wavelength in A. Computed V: 39.6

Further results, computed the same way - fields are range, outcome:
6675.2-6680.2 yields 38.1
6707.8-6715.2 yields 36.8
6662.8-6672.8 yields 37.9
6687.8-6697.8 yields 39.2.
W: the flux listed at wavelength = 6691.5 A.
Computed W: 38.48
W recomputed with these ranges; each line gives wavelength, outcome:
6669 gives 39.26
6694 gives 40.44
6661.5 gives 40.34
